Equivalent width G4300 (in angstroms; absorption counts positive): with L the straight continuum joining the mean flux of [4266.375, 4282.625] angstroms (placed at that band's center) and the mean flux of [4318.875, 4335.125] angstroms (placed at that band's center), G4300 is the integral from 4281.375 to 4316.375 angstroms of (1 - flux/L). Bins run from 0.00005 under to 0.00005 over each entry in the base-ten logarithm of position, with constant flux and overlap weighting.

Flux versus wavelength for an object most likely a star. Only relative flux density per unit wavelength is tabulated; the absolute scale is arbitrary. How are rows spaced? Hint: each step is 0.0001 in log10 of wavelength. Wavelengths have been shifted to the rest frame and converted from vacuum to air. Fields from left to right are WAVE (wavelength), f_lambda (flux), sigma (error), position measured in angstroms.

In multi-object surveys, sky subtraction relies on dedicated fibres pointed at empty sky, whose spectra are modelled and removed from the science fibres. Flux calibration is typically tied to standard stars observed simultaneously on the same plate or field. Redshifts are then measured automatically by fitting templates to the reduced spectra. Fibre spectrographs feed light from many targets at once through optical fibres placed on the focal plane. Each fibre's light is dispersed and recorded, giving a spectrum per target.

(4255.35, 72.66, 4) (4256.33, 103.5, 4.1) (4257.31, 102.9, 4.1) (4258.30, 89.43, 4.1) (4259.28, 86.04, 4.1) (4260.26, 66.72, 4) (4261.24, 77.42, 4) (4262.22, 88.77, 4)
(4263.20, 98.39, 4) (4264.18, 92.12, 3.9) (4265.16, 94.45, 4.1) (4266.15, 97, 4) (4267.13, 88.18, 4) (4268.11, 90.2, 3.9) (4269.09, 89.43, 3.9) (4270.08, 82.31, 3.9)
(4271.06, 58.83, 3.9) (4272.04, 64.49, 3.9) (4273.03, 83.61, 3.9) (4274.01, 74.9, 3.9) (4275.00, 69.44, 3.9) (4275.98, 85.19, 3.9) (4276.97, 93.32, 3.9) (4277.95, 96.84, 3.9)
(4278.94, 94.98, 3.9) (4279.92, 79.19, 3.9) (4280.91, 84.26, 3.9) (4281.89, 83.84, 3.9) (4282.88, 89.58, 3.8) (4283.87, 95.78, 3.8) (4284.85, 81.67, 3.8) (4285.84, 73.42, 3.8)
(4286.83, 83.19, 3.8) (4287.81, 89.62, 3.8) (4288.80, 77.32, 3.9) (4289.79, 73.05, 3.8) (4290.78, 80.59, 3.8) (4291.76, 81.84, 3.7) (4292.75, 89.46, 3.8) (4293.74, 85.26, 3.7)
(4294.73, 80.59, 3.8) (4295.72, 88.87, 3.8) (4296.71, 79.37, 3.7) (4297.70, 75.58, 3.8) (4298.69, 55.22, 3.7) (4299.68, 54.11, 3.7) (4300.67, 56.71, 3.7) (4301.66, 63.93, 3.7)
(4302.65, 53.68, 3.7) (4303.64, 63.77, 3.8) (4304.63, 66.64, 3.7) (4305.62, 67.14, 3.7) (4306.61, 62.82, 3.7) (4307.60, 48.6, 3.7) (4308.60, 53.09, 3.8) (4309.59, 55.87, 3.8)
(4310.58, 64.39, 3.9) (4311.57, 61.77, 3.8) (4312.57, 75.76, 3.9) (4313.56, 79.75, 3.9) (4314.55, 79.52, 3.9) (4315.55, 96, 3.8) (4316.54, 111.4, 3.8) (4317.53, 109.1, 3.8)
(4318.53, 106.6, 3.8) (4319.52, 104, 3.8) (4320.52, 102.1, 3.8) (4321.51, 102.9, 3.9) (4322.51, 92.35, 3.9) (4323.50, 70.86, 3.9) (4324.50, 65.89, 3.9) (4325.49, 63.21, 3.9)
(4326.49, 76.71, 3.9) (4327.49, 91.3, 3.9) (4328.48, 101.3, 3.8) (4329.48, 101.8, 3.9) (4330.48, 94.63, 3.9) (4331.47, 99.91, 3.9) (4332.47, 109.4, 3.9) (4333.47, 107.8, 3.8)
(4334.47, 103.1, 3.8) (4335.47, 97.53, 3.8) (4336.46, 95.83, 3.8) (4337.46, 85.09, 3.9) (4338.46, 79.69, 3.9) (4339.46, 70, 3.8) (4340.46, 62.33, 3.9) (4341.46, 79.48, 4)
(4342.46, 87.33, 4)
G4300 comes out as 5.5 angstroms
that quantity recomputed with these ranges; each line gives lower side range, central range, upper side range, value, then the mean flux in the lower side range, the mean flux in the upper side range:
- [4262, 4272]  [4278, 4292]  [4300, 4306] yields -1.8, 86.9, 61.7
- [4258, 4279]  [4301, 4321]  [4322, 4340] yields 2.6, 84.4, 89.2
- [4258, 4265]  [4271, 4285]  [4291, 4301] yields -0.4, 86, 75.2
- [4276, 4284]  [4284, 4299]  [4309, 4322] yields 1.4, 89.1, 88.2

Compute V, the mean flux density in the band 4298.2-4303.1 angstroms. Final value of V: 56.8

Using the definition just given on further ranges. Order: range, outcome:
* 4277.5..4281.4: 88.7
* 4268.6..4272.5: 73.9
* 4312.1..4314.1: 78.1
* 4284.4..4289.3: 81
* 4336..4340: 82.2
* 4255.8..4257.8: 103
